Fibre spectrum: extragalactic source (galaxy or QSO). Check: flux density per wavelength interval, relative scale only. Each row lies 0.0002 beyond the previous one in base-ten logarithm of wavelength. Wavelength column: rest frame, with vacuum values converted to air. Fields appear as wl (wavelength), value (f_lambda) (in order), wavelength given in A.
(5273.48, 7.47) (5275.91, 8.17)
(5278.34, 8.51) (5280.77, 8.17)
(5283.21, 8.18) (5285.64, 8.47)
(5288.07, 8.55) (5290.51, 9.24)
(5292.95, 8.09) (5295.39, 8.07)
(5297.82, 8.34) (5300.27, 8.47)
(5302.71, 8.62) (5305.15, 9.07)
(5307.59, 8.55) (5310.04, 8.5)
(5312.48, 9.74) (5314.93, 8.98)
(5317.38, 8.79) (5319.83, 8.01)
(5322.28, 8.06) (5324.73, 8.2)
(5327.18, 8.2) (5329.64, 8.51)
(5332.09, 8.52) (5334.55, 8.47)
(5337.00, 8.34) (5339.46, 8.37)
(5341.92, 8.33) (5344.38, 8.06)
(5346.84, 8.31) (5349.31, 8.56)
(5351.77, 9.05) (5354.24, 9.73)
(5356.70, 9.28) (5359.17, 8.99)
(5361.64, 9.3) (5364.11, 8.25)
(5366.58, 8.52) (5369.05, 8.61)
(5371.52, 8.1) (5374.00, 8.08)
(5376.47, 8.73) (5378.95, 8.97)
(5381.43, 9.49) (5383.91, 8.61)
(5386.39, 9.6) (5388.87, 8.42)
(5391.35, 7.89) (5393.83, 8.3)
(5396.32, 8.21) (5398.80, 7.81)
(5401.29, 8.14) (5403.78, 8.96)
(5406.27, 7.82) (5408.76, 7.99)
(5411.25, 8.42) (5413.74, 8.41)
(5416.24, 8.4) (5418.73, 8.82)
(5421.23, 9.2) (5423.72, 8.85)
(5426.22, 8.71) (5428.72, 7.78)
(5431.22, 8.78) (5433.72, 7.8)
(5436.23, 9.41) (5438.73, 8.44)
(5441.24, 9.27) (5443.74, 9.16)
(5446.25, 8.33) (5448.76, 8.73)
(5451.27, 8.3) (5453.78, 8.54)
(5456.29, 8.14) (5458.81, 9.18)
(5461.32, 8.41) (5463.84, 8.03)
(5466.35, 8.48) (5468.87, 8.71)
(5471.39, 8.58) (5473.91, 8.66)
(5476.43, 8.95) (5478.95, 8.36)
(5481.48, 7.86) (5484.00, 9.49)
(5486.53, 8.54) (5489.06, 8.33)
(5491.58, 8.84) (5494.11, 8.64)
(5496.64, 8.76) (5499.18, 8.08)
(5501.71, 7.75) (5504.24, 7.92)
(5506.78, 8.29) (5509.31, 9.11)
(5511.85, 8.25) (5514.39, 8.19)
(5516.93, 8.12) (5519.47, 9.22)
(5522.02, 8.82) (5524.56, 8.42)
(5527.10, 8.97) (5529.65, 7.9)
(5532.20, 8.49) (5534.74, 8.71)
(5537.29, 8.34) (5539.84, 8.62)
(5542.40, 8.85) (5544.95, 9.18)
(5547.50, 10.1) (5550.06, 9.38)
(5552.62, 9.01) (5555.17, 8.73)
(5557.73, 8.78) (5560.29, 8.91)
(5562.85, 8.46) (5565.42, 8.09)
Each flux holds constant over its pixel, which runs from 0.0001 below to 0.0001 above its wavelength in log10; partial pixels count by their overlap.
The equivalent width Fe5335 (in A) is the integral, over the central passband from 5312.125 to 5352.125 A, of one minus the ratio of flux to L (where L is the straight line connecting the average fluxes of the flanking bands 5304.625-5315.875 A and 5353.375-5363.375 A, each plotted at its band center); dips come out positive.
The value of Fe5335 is 2.8 A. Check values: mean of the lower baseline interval 8.96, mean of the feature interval 8.46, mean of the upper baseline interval 9.26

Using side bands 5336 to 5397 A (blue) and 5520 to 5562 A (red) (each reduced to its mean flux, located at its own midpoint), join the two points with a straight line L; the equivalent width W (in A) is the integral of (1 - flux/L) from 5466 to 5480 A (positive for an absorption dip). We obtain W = 0.2 A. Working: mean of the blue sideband 8.65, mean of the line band 8.64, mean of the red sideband 8.83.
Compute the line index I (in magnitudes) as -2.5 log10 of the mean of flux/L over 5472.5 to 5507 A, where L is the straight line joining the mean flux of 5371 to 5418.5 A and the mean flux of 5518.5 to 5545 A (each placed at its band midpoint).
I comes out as 0.02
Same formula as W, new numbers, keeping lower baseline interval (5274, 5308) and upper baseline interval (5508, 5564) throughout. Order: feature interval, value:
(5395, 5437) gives 0.8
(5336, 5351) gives 0.3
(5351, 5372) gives -0.9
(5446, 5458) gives 0.3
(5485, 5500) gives 0.2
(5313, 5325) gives 0.0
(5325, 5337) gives 0.1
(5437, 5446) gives -0.3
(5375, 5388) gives -0.7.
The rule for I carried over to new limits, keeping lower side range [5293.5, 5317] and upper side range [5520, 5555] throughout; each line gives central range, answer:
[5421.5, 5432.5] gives 0.02 mag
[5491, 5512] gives 0.05 mag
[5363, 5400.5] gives 0.03 mag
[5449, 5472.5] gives 0.04 mag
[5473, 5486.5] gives 0.02 mag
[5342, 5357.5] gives -0.01 mag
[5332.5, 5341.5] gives 0.04 mag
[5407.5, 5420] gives 0.04 mag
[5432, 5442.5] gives 0.00 mag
